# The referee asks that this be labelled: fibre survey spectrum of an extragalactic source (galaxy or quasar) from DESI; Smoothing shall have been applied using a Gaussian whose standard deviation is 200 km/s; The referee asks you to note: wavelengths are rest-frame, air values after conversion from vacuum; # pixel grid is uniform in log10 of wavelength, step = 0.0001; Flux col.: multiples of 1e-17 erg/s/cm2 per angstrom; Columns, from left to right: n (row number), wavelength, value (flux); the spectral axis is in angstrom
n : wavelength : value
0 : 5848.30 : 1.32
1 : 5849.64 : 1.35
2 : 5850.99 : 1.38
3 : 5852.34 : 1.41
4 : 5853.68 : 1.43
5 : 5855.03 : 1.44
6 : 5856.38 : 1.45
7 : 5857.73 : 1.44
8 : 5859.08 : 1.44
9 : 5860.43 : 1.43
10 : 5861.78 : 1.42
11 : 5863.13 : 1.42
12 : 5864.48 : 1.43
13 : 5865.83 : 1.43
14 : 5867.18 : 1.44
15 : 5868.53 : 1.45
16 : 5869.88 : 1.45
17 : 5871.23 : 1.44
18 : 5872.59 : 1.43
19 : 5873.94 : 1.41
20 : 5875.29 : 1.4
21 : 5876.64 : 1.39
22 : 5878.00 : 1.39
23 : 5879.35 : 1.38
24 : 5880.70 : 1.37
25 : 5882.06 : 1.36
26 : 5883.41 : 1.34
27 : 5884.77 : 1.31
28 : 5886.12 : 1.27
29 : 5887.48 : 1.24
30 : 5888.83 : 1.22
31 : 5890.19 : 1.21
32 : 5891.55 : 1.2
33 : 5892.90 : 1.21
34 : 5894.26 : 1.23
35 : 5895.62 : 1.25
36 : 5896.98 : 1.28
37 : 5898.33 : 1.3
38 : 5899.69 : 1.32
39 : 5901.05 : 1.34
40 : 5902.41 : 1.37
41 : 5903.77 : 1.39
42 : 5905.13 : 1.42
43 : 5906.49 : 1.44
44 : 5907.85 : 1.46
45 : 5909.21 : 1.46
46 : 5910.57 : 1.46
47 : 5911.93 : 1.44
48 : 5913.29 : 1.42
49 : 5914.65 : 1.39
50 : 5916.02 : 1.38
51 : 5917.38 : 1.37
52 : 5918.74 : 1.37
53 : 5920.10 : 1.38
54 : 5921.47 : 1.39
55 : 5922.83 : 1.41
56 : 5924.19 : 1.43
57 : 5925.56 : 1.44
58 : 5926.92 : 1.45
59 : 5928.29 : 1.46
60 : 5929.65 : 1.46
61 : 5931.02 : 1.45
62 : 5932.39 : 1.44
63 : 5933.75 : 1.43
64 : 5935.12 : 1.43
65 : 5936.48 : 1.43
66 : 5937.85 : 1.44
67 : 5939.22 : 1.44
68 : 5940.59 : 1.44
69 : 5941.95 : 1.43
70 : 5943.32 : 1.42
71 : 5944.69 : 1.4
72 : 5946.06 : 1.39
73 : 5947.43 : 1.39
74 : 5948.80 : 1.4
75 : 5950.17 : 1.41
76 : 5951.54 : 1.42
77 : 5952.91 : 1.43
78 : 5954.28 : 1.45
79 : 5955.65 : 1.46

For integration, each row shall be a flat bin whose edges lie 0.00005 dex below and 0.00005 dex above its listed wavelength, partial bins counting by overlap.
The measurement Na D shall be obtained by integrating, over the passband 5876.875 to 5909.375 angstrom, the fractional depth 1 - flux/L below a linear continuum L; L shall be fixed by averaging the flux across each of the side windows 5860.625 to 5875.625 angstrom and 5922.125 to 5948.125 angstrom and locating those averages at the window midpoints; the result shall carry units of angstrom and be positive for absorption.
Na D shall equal 2.5 angstrom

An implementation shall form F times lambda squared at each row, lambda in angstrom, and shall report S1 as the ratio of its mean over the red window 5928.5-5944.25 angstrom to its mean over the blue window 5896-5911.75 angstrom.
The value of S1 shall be 1.05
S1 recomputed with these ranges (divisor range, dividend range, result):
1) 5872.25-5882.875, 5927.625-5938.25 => 1.06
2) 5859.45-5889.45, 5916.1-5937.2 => 1.05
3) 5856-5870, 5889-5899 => 0.87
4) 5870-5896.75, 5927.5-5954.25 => 1.10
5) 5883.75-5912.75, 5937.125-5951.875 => 1.08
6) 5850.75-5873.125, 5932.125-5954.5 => 1.02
